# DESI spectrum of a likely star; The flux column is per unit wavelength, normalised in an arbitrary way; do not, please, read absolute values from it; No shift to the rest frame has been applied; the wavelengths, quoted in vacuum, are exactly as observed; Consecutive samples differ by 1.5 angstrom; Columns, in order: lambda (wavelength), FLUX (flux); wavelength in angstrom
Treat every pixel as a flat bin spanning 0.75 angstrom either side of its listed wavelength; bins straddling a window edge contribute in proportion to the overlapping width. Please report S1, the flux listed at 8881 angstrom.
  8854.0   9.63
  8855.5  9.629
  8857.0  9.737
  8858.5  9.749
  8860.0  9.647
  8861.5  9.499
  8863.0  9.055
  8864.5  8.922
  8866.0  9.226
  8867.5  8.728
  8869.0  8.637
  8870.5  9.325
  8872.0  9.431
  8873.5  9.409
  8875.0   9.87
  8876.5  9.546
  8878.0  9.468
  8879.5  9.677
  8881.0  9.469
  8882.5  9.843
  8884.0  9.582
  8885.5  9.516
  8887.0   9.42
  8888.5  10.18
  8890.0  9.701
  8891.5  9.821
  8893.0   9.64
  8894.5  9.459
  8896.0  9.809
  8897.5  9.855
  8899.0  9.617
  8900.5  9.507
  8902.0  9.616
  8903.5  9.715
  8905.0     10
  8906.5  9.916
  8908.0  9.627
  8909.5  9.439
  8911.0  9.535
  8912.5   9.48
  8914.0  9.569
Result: 9.469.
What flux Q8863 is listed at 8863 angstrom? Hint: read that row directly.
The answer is 9.055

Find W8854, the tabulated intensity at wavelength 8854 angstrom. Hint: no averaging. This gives 9.63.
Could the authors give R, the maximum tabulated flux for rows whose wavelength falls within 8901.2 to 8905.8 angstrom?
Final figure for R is 10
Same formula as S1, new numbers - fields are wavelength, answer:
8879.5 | 9.677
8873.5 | 9.409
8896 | 9.809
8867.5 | 8.728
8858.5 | 9.749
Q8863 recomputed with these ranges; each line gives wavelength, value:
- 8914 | 9.569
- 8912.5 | 9.48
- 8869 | 8.637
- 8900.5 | 9.507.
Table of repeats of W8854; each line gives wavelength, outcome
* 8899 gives 9.617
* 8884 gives 9.582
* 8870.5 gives 9.325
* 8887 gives 9.42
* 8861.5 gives 9.499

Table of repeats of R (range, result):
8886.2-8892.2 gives 10.18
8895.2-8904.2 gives 9.855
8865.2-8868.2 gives 9.226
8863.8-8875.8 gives 9.87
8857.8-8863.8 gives 9.749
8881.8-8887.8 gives 9.843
